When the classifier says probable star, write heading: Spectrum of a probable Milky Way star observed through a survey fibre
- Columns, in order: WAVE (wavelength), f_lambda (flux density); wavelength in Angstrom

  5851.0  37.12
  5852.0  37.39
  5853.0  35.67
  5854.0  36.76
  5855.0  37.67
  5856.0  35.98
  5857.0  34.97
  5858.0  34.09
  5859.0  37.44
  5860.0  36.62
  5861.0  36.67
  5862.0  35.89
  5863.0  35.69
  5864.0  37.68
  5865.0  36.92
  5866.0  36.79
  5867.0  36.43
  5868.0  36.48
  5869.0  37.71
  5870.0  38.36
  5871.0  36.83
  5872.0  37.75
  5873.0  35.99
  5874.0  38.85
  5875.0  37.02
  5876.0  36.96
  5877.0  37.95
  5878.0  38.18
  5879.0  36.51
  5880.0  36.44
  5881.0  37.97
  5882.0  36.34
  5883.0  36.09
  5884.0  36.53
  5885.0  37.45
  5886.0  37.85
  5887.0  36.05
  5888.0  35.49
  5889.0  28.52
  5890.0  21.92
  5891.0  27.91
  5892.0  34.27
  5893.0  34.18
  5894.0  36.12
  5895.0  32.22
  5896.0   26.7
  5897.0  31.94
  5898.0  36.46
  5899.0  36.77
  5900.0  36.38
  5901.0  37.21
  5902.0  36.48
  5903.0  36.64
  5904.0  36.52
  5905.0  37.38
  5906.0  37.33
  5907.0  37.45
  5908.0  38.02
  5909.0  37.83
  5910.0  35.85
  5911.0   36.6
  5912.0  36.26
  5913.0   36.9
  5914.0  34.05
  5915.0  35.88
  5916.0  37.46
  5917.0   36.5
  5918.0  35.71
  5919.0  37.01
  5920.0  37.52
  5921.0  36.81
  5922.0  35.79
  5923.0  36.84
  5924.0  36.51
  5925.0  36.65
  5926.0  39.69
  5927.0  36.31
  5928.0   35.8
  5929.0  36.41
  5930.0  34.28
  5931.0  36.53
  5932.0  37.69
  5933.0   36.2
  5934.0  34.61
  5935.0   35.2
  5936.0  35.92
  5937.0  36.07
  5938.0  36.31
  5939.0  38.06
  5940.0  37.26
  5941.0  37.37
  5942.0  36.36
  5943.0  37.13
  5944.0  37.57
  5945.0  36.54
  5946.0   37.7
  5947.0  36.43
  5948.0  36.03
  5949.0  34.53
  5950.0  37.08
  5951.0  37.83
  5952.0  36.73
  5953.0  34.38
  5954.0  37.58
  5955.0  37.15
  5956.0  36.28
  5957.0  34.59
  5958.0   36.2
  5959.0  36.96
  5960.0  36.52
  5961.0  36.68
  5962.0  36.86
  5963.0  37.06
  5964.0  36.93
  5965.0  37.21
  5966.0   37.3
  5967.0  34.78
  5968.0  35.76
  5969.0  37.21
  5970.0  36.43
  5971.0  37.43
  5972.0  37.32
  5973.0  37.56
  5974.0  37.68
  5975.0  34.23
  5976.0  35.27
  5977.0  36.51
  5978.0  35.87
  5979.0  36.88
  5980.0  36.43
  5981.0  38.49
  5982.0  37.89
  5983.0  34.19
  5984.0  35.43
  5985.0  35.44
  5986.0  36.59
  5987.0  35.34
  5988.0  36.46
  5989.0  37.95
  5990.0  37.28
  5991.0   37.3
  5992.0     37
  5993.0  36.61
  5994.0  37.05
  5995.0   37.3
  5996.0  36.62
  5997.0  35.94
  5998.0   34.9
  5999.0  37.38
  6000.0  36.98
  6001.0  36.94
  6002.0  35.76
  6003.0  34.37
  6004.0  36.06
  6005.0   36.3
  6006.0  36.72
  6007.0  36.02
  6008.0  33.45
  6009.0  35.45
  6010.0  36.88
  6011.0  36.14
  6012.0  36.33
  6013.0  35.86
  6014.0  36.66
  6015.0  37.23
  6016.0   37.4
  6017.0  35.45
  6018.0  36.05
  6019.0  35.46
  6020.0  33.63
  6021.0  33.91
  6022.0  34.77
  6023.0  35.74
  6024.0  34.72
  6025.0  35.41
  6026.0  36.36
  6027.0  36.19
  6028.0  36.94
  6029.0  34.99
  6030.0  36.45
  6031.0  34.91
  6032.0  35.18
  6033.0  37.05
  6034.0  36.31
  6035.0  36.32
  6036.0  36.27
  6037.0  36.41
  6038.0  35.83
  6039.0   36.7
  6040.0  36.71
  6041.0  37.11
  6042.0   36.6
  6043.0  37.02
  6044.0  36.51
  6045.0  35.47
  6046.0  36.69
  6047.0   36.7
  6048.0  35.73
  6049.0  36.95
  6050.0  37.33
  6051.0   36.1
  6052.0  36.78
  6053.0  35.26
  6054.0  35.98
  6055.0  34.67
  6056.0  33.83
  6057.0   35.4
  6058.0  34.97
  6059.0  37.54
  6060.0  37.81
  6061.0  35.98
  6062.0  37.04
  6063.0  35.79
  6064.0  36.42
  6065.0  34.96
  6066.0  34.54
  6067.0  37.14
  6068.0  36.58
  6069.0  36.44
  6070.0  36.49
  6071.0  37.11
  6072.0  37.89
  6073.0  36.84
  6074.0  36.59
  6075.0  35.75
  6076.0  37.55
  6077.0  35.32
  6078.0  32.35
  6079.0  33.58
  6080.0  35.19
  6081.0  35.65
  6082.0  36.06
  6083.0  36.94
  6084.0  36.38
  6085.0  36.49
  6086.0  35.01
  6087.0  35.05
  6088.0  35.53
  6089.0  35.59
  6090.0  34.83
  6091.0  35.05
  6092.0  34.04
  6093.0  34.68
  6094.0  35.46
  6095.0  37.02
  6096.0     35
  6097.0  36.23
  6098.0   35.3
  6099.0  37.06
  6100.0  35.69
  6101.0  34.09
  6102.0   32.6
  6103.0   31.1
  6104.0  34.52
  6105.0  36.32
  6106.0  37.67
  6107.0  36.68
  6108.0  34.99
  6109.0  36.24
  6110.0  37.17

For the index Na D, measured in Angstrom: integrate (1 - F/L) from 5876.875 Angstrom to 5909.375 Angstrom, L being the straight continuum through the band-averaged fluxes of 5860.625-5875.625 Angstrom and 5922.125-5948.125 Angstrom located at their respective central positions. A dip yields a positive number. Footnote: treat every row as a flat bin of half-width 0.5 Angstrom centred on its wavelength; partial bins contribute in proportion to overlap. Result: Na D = 1.5 Angstrom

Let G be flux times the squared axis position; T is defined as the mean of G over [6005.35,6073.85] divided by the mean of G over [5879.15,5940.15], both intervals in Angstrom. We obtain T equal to 1.06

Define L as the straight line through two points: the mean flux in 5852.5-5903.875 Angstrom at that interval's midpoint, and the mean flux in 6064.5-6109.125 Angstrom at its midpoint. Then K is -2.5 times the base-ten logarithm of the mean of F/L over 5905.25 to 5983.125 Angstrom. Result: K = -0.03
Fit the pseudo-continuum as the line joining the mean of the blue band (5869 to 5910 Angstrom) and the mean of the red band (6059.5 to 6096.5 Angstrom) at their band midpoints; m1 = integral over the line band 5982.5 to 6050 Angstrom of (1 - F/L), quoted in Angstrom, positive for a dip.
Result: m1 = -0.7 Angstrom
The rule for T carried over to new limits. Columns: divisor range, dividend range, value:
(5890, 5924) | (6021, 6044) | 1.06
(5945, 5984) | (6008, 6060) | 1.01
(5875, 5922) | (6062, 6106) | 1.06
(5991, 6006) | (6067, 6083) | 1.01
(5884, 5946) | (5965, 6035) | 1.04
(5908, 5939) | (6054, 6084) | 1.04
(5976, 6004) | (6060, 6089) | 1.02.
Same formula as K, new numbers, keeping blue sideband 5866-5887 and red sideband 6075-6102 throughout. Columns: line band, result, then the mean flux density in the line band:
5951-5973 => -0.005 mag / 36.6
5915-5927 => -0.003 mag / 36.9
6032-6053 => -0.021 mag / 36.5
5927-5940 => 0.016 mag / 36.1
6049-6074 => -0.019 mag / 36.2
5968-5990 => -0.006 mag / 36.5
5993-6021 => 0.000 mag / 36.1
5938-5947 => -0.016 mag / 37.2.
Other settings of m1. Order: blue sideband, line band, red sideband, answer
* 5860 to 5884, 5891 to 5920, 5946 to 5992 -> 0.9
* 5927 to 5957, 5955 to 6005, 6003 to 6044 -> -0.4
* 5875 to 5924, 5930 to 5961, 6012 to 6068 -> -0.6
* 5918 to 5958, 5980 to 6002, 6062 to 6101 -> -0.2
